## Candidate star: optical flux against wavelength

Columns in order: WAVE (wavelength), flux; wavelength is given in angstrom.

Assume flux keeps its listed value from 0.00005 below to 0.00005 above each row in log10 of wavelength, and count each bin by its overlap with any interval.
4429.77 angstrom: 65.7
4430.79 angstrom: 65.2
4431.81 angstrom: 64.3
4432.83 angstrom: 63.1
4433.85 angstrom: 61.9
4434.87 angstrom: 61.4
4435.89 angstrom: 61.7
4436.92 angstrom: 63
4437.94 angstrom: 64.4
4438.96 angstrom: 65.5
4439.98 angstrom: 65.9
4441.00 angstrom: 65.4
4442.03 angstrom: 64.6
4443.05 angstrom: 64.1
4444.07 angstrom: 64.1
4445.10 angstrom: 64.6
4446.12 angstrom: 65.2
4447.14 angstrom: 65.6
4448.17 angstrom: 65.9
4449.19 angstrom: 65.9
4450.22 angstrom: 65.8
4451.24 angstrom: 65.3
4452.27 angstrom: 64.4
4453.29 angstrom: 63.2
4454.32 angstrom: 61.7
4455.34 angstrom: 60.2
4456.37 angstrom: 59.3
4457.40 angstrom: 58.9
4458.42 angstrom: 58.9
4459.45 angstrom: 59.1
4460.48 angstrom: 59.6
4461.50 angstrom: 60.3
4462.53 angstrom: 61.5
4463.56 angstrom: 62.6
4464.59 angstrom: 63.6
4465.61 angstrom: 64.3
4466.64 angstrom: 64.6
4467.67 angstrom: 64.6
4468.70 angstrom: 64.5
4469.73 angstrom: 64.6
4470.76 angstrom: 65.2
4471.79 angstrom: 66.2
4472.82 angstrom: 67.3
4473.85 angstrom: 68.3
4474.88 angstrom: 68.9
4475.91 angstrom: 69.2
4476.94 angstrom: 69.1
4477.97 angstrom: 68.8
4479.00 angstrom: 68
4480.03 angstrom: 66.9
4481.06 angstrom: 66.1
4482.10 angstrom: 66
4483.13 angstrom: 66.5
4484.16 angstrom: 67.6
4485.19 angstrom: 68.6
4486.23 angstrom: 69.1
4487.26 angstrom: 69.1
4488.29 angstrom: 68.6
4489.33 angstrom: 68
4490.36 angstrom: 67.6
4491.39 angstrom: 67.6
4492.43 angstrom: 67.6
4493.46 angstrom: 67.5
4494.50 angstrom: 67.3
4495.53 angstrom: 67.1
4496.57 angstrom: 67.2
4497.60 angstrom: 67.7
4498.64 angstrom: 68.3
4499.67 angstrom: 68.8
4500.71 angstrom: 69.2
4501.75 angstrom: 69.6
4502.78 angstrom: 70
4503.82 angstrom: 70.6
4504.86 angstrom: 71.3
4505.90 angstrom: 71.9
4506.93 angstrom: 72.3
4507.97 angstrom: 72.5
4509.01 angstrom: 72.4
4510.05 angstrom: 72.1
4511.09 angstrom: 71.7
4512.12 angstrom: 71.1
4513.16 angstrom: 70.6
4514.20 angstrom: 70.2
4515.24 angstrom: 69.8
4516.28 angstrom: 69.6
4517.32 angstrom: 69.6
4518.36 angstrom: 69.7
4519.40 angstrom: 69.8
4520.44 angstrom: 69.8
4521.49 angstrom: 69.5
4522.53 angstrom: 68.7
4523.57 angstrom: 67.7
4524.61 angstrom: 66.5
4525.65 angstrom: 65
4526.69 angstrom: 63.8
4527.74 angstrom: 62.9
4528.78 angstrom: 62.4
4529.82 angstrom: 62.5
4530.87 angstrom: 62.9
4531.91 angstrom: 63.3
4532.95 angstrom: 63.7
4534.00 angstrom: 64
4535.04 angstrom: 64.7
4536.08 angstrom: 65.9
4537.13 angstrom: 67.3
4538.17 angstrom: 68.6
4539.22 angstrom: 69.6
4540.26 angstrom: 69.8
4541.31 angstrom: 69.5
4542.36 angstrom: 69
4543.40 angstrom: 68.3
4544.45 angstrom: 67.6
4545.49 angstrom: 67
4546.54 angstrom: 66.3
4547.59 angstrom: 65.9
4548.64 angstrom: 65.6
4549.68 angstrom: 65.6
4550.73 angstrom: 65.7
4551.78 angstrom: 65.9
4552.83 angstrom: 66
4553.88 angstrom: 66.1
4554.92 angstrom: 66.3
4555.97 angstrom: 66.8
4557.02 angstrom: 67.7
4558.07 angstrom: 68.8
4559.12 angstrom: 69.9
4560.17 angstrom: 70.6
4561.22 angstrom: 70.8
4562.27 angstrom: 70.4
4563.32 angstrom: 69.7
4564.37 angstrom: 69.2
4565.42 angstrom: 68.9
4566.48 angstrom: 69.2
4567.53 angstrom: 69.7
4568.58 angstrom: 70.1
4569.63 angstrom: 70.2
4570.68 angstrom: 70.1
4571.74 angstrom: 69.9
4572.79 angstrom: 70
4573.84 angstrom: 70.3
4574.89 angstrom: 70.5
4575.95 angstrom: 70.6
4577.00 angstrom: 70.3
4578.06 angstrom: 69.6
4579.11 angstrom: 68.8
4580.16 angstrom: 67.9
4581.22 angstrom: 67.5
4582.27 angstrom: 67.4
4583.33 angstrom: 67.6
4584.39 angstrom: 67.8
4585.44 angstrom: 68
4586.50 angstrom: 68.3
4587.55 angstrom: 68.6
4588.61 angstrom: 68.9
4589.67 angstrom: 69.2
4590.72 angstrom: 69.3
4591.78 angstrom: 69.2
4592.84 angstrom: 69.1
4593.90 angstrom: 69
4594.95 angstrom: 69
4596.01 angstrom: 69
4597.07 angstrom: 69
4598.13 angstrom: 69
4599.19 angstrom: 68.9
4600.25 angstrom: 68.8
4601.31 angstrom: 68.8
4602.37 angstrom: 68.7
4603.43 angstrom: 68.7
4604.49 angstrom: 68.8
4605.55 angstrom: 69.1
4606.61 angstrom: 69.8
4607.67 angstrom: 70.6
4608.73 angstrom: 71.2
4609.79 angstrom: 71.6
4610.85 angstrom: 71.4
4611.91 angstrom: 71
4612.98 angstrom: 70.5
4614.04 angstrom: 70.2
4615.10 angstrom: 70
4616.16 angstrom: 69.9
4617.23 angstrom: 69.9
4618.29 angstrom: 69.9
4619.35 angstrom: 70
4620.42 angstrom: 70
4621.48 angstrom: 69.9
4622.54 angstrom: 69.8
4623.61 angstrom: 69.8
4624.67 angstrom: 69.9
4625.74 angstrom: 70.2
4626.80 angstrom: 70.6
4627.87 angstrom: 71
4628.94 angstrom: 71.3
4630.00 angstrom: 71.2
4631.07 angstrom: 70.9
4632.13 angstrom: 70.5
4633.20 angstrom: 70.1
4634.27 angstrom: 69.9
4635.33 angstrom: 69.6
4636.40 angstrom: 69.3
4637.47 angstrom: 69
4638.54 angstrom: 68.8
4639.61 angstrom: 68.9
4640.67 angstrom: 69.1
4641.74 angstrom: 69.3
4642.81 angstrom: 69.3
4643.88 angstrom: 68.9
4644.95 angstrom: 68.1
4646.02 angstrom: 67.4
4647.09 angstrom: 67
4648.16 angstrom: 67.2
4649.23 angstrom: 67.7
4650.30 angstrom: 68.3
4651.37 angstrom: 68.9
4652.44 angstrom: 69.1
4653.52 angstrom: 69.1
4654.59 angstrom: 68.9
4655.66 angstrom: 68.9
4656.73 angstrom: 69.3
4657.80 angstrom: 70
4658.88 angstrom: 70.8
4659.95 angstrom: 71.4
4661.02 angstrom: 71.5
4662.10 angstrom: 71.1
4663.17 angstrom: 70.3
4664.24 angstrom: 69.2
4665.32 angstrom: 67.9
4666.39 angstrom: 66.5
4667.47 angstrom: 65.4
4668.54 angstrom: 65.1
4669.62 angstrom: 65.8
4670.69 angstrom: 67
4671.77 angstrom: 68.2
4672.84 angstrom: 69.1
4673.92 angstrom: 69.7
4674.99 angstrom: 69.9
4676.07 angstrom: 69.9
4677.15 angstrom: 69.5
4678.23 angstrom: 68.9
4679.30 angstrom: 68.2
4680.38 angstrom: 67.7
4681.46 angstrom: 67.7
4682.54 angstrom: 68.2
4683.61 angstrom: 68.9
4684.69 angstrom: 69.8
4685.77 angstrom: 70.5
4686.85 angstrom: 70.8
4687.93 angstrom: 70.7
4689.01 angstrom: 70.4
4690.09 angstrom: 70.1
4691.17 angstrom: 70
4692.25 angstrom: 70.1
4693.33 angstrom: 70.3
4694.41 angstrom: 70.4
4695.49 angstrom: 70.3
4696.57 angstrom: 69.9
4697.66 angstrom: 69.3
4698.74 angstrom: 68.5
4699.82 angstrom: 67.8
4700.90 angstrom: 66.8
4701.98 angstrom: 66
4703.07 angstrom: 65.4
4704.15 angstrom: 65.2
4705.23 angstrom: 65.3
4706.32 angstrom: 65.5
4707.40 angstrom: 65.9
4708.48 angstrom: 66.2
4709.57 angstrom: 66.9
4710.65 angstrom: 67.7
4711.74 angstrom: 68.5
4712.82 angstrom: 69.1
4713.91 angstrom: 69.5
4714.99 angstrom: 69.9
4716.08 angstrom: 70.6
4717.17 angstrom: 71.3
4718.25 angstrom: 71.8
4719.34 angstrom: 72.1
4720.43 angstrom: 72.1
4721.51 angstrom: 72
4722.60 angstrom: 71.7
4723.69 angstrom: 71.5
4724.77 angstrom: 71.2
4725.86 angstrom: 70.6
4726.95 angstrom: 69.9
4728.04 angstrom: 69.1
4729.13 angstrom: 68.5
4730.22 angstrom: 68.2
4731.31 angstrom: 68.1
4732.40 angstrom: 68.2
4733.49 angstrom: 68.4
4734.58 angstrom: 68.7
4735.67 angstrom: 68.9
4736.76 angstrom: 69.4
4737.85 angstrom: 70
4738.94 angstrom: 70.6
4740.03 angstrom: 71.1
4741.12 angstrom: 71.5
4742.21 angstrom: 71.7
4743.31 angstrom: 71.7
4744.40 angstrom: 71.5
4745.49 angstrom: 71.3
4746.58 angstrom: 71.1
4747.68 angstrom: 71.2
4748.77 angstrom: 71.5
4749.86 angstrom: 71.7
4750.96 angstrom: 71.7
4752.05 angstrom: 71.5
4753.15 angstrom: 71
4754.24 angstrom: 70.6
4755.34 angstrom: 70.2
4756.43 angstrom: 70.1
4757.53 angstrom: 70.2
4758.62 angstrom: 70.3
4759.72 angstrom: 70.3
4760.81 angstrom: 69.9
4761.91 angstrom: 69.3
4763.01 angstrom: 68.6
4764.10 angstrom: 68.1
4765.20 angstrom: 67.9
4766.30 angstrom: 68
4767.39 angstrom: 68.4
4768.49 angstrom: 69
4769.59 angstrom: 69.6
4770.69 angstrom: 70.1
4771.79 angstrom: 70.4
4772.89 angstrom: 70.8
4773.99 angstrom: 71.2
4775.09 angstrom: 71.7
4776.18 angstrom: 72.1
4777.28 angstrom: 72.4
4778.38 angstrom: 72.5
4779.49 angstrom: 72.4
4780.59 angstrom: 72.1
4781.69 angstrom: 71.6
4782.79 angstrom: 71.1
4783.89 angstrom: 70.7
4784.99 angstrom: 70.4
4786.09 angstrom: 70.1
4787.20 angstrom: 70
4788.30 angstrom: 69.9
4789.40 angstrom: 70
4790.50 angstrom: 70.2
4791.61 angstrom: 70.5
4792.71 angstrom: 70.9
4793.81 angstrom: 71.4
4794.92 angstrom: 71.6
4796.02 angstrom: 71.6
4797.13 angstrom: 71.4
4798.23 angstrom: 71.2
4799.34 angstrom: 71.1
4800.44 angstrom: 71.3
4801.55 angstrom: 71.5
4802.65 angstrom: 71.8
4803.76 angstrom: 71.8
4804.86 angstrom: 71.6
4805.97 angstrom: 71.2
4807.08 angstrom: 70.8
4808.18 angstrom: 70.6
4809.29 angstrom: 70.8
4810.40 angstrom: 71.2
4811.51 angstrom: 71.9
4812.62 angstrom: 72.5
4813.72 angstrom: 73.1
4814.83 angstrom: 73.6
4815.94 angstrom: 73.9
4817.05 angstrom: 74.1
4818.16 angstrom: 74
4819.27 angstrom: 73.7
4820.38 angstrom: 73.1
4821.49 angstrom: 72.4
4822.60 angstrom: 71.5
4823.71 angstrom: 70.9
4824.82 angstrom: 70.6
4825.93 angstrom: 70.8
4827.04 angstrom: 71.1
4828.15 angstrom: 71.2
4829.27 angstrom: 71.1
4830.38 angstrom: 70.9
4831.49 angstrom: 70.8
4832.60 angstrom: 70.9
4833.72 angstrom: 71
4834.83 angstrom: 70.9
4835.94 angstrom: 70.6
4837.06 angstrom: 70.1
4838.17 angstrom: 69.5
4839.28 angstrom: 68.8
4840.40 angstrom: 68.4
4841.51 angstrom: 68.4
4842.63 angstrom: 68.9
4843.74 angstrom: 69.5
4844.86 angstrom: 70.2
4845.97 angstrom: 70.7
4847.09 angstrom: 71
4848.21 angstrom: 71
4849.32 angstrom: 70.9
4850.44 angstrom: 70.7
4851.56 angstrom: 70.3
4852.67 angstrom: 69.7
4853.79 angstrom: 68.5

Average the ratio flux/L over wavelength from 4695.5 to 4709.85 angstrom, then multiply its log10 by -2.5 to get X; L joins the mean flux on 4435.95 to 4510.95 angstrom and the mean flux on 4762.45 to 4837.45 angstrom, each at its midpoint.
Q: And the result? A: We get 0.04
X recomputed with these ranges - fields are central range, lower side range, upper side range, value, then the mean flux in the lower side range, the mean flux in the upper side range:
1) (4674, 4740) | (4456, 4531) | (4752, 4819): 0.012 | 67.1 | 71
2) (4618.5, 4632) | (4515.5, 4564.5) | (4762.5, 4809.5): -0.032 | 67.1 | 70.7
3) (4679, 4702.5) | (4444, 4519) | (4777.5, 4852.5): 0.005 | 66.8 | 71.1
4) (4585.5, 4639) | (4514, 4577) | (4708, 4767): -0.018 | 67.8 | 70.1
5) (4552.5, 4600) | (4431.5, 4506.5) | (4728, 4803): -0.025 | 65.6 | 70.5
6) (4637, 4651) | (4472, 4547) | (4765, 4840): 0.017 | 68.1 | 71.2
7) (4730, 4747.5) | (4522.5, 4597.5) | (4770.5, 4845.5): 0.003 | 67.8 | 71.2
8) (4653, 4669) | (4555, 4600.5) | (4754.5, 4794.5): 0.009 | 69.1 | 70.3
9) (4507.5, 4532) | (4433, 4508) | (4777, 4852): -0.025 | 65.8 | 71.1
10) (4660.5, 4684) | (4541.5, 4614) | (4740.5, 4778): 0.020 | 68.8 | 70.5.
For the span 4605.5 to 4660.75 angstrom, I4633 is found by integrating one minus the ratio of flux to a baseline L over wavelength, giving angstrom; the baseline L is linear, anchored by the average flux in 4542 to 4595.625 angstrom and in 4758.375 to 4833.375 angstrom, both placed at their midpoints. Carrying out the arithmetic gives -0.4 angstrom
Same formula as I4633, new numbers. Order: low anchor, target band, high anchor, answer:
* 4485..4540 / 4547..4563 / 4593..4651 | 0.28 angstrom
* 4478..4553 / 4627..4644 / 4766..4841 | -0.15 angstrom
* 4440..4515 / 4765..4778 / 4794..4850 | 0.06 angstrom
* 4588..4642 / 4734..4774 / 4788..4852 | 0.26 angstrom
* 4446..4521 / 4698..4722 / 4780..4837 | 0.58 angstrom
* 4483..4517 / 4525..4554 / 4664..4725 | 1.42 angstrom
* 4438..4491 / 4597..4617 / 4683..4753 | -0.64 angstrom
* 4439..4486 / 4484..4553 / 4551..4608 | -1.29 angstrom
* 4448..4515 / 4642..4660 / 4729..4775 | 0.01 angstrom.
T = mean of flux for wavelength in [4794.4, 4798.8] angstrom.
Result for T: 71.4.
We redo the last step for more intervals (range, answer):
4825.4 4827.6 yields 71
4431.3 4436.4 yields 62.5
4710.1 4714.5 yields 68.8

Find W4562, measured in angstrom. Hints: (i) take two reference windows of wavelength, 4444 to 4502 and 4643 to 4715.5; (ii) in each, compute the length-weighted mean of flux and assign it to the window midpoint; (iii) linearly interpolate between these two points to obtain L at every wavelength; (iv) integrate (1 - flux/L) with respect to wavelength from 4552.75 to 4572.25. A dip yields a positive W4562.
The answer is -0.62 angstrom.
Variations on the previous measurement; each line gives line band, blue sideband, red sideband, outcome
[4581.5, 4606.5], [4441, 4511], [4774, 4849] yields -0.24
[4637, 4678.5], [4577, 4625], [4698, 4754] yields 0.42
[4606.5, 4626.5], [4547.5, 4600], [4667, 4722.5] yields -0.47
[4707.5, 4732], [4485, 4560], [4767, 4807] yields 0.16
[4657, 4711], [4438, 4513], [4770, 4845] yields 0.67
